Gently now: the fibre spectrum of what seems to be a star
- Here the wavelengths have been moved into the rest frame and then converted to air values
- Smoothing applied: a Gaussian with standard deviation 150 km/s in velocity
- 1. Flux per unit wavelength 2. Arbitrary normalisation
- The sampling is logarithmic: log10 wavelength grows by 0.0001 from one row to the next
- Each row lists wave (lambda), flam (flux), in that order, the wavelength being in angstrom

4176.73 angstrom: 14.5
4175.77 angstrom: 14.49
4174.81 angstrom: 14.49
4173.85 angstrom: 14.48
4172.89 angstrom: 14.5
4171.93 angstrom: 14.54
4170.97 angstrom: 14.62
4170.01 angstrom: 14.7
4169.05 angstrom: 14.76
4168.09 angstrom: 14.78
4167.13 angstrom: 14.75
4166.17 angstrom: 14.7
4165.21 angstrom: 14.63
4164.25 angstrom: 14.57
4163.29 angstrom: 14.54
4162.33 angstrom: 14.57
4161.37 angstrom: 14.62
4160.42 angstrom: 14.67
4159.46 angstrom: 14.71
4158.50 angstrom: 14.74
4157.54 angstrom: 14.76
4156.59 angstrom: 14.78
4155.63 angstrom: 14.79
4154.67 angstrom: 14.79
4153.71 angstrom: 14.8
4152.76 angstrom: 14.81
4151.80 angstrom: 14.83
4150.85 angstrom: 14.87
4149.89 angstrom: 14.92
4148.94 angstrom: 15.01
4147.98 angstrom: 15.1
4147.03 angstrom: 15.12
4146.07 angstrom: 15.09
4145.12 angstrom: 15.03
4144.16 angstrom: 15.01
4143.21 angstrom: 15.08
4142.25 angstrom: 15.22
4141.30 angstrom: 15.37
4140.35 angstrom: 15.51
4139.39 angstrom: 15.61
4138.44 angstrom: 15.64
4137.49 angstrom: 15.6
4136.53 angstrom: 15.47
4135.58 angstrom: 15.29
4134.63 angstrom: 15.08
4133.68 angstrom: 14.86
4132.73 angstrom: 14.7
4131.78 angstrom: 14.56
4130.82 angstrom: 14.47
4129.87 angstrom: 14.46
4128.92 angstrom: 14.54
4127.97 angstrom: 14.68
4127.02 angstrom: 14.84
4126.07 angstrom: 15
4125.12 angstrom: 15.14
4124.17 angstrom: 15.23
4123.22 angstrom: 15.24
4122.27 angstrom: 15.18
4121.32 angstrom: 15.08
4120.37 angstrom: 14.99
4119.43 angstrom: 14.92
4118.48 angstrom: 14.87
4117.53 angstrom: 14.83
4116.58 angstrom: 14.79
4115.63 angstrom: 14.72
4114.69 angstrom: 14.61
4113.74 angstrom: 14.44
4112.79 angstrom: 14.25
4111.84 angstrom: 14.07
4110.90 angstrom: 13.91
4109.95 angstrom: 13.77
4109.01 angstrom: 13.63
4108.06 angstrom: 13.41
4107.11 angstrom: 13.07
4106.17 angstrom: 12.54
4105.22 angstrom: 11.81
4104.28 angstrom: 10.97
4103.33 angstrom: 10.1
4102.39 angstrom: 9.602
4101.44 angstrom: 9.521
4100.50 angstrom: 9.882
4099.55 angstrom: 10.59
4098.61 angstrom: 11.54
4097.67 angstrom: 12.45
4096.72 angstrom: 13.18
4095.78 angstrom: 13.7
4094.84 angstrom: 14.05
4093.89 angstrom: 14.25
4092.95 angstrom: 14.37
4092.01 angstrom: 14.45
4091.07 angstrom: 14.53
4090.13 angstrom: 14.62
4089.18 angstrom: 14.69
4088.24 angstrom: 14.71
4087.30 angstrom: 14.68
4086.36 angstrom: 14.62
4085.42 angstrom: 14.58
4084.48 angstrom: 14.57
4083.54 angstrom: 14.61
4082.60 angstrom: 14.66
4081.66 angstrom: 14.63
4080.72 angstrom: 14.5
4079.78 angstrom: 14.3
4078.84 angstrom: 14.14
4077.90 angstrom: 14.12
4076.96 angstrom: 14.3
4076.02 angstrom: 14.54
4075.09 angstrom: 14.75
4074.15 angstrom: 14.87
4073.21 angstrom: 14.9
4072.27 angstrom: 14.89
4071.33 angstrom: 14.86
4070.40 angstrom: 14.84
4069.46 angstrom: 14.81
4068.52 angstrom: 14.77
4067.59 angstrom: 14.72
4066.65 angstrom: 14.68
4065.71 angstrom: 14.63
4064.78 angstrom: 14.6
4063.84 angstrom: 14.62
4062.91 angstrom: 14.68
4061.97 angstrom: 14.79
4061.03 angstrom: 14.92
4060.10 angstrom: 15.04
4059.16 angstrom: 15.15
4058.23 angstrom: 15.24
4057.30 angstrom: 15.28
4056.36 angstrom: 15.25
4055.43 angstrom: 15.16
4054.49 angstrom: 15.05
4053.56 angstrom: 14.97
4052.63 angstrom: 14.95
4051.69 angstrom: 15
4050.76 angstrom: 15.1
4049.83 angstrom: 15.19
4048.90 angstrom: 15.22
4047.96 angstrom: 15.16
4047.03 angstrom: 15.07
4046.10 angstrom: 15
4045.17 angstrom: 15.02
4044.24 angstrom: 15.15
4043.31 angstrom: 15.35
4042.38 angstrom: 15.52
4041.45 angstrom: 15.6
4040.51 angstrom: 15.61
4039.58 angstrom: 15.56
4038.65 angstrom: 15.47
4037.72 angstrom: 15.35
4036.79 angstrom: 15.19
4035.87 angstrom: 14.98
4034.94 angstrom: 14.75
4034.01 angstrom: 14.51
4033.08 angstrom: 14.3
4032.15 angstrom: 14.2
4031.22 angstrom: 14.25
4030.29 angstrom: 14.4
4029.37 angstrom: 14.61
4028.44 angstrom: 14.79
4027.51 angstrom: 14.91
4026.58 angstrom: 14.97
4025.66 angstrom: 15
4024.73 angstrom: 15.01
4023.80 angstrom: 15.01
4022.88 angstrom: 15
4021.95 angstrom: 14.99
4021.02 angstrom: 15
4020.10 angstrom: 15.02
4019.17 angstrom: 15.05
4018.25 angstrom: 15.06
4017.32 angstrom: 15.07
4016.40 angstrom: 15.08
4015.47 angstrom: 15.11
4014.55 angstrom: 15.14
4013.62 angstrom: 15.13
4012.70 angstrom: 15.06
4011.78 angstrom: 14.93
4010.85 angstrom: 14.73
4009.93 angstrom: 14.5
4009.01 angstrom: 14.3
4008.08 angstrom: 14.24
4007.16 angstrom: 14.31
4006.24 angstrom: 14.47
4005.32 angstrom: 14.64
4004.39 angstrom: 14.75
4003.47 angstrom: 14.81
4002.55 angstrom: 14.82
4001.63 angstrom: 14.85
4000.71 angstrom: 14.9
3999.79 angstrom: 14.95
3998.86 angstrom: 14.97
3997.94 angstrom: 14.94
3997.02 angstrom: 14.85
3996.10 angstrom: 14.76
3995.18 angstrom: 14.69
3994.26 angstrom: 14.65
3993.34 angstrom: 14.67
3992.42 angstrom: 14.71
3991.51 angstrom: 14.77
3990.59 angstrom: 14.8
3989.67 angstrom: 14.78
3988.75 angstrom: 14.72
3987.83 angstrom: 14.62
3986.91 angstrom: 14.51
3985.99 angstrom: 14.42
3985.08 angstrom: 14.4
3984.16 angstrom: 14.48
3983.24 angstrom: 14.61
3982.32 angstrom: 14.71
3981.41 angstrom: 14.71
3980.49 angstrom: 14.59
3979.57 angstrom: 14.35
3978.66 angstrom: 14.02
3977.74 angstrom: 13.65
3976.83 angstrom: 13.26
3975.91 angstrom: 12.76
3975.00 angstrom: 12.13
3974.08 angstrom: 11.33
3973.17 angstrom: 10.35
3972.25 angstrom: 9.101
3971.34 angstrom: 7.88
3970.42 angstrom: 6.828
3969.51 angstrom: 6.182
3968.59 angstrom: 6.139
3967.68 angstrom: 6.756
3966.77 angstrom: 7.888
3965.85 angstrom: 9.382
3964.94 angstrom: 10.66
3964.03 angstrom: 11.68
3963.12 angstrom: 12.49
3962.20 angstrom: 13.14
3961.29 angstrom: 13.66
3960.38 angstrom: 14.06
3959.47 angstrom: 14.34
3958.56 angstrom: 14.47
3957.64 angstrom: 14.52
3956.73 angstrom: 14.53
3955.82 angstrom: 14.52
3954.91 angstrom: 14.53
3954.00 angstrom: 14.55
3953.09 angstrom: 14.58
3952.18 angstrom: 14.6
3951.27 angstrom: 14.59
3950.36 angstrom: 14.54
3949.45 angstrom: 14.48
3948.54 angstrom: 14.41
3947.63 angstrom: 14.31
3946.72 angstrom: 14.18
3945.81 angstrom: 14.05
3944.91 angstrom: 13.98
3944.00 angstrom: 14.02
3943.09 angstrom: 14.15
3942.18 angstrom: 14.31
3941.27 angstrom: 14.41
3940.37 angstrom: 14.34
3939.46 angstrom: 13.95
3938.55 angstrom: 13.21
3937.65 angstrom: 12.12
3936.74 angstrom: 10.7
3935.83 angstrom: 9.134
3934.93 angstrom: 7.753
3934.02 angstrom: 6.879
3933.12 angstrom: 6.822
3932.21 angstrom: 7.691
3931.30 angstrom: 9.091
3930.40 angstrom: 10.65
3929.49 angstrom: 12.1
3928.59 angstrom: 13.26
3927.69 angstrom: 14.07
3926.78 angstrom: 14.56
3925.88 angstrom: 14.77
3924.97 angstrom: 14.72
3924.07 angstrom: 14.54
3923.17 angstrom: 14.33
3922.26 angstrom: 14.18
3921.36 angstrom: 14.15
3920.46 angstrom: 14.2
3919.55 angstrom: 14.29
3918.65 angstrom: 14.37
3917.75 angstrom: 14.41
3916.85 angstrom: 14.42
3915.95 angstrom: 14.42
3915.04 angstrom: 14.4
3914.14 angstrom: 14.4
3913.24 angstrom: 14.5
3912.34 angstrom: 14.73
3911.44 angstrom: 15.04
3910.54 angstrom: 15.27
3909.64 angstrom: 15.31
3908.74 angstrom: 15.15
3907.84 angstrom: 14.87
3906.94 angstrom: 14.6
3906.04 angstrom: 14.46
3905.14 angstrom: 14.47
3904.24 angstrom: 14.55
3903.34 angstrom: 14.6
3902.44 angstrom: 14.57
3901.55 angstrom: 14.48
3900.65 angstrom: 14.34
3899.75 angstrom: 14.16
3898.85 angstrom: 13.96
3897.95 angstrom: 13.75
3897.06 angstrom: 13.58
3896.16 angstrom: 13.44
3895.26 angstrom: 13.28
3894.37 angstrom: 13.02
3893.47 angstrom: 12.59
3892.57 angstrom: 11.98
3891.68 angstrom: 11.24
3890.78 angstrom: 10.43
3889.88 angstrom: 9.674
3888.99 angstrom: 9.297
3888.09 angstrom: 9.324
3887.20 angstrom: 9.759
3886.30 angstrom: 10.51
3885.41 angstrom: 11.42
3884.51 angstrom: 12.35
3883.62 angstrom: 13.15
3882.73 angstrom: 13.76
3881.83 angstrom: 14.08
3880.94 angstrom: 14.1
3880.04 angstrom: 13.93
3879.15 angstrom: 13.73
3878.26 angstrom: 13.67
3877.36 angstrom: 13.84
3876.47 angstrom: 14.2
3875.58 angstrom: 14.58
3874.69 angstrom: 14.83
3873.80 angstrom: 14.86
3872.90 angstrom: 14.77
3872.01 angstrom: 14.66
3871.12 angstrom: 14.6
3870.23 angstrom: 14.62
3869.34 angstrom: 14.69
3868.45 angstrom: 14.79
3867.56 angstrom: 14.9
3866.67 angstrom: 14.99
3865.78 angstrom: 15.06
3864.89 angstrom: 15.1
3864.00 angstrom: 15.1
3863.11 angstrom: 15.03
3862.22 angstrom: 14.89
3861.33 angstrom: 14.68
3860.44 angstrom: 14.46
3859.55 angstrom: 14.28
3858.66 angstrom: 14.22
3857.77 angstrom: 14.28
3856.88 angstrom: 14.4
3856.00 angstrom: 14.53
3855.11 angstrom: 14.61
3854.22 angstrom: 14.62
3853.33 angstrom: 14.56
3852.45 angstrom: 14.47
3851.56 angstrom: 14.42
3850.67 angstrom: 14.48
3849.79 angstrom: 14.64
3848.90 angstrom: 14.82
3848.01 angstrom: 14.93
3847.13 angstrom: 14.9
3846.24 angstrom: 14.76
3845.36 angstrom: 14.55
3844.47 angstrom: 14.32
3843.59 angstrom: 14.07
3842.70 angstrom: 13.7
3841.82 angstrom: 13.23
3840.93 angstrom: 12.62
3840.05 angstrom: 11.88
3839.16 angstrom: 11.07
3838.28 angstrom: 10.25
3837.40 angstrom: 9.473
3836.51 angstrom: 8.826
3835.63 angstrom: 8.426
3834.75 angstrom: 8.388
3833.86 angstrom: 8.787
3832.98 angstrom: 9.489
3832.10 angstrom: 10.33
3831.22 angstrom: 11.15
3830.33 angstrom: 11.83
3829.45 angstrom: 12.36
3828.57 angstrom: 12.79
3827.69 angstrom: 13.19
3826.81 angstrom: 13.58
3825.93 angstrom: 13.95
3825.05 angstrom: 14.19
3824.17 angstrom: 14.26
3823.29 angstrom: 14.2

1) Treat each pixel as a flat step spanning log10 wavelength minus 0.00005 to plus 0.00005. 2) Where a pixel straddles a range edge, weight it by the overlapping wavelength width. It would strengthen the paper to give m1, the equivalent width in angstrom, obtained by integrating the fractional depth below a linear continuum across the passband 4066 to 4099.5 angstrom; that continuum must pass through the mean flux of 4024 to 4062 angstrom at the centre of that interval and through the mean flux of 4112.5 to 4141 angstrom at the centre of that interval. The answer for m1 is 1.5 angstrom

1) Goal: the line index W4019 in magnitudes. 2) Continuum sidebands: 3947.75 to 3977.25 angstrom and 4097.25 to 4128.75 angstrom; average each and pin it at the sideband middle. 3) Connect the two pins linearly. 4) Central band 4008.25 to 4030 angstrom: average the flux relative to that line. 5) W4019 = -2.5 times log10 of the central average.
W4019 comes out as -0.186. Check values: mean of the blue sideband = 12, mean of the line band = 14.9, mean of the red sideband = 13.5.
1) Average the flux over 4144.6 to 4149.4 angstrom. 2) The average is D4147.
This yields 15.1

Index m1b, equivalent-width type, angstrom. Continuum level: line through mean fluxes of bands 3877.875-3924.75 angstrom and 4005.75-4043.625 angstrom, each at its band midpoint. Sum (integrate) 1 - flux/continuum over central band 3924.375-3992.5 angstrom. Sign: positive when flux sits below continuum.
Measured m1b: 7.25 angstrom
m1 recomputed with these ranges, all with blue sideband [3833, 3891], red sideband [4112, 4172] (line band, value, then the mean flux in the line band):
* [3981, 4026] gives -2.2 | 14.8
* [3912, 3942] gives 2.0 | 12.8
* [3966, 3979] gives 3.8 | 9.83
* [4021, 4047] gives -1.3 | 15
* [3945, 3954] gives -0.4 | 14.4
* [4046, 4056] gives -0.5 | 15.1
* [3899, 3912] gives -1.1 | 14.7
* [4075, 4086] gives 0.1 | 14.5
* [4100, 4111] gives 2.2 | 11.8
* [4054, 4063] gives -0.4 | 15.1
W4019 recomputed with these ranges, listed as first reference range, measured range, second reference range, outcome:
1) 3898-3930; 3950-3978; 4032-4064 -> 0.23 mag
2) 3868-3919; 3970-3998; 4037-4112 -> 0.03 mag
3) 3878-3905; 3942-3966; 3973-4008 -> -0.01 mag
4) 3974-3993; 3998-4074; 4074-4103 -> -0.08 mag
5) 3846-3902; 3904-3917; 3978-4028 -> -0.05 mag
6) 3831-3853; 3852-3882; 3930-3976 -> -0.19 mag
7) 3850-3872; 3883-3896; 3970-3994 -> 0.25 mag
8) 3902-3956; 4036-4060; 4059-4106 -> -0.11 mag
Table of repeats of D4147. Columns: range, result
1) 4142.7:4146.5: 15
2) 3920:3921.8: 14.1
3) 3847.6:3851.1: 14.7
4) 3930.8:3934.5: 7.66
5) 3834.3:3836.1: 8.41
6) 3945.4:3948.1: 14.2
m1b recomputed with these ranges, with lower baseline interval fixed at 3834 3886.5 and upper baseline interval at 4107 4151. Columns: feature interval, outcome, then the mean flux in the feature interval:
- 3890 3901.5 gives 0.76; 12.9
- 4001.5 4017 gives -0.47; 14.8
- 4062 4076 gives -0.17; 14.8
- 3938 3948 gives -0.01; 14.1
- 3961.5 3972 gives 3.74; 9.11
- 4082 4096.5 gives 0.21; 14.5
